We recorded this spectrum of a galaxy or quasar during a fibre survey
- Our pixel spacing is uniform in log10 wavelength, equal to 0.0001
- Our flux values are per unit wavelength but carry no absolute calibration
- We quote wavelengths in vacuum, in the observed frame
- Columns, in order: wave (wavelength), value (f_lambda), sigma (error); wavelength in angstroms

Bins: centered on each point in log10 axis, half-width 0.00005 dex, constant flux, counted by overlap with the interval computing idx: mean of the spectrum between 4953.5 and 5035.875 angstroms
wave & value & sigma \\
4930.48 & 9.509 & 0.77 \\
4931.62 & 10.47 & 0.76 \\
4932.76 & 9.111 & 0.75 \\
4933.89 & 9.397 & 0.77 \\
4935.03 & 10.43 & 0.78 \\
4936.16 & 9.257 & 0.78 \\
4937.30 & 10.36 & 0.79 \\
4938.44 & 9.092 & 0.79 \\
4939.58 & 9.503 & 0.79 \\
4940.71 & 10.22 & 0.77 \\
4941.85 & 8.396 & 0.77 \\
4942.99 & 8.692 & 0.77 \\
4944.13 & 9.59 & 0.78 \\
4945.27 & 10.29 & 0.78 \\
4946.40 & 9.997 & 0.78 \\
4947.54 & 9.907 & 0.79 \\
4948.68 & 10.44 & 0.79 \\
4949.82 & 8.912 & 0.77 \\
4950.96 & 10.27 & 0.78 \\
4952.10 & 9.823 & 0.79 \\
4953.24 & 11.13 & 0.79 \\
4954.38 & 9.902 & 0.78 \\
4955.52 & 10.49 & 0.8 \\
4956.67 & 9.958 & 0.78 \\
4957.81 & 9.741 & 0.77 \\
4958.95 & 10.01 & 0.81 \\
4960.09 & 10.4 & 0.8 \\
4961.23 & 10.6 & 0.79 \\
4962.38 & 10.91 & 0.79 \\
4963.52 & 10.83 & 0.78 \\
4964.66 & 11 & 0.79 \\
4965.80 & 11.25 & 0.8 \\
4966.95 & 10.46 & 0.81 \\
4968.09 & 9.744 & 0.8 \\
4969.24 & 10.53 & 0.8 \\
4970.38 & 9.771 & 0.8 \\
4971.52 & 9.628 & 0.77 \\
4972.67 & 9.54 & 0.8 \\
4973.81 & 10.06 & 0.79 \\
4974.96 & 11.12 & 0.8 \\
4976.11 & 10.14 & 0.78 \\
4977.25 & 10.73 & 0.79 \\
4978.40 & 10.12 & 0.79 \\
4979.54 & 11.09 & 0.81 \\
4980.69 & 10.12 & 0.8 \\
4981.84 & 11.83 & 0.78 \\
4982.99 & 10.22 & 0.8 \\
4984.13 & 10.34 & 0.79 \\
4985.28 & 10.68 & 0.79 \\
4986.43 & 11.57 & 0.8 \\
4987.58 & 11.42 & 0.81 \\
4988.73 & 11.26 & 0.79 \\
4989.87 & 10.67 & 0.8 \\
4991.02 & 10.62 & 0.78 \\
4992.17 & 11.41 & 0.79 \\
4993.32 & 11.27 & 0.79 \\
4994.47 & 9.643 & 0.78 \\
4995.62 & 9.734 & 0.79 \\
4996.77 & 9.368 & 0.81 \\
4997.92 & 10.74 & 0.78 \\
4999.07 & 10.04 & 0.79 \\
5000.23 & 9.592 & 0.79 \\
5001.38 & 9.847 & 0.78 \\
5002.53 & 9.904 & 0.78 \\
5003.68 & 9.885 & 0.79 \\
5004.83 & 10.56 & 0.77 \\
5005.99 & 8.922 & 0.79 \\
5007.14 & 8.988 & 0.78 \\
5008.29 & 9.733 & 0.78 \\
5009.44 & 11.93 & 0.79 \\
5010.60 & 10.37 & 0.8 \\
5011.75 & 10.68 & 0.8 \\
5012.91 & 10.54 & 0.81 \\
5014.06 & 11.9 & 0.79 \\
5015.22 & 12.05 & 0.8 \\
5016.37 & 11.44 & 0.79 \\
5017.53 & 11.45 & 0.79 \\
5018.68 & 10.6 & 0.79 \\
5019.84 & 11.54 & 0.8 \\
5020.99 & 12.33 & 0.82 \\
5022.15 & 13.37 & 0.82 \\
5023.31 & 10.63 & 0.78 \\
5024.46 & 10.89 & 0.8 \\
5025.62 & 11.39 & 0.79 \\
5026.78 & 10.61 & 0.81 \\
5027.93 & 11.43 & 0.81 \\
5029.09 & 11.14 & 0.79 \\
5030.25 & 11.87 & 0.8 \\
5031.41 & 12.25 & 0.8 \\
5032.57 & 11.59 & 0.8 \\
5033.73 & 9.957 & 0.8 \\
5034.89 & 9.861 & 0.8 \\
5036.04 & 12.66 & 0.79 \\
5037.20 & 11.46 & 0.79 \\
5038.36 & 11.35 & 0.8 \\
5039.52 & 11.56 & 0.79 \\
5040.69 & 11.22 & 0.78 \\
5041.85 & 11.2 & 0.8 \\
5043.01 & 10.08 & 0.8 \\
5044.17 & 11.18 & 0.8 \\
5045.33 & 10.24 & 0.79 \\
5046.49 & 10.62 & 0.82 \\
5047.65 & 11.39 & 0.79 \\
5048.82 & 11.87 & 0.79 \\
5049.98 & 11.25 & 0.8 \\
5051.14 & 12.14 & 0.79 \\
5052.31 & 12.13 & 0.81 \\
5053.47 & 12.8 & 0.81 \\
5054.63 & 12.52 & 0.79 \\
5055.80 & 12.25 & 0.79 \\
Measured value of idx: 10.7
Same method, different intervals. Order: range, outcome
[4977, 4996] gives 10.8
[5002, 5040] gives 11.1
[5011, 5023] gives 11.5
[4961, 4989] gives 10.6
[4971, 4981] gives 10.3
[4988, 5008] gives 10.2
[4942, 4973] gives 10.1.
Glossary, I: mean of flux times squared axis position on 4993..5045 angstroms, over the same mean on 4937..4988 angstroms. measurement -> 1.1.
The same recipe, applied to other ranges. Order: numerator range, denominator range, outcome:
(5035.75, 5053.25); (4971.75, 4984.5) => 1.12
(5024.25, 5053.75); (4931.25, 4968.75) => 1.17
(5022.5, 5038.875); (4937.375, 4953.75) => 1.19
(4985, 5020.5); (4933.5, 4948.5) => 1.13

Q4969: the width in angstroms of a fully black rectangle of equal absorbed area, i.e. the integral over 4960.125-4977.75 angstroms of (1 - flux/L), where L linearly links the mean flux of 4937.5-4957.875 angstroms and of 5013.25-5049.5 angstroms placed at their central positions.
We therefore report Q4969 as -0.4 angstroms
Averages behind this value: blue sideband 9.81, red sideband 11.3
